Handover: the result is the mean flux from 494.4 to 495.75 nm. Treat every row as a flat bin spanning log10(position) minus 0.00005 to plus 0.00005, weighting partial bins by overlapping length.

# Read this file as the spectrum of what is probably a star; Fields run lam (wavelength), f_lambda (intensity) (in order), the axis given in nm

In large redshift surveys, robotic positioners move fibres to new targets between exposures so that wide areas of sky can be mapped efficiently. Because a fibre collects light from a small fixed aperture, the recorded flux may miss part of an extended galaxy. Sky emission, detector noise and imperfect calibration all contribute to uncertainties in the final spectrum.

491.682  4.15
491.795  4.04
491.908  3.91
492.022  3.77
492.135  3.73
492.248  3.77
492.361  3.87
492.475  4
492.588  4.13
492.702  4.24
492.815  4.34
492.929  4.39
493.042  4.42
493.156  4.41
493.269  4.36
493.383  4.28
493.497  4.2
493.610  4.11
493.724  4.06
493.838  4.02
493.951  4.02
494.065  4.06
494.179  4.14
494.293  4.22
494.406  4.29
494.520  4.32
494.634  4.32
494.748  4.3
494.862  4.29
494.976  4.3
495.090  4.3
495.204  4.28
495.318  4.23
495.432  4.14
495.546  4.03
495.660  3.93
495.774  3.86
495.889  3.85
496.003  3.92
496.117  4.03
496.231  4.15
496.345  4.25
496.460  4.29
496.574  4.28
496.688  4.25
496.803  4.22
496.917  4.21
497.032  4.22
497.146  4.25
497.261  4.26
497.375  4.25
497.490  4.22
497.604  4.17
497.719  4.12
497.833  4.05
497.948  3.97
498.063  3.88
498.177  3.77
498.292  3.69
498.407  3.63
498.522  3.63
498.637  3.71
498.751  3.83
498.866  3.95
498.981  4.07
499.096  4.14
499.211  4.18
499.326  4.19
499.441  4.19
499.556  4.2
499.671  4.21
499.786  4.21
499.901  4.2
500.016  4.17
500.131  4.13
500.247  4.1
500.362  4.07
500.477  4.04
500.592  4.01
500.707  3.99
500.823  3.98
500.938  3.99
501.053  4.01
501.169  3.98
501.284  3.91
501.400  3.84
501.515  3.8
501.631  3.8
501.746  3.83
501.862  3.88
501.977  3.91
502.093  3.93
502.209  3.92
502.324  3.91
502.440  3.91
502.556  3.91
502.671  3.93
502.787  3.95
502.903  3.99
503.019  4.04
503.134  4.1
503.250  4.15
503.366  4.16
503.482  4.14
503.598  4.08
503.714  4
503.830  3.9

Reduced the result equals 4.22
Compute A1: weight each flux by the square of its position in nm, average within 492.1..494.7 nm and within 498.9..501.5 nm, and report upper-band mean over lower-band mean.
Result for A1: 1.01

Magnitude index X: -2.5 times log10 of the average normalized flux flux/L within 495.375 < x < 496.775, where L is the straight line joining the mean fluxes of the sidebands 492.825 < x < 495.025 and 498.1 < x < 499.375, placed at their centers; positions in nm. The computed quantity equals 0.00 mag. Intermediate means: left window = 4.24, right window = 3.89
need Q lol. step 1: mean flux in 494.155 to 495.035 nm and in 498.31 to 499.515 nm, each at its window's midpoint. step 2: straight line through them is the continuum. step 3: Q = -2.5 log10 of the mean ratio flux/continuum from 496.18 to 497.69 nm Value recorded -0.03 mag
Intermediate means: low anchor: 4.28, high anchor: 3.95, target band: 4.23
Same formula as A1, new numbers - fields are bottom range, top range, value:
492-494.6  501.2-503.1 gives 0.98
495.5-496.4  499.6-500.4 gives 1.06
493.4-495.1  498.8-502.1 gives 0.98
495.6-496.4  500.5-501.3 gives 1.02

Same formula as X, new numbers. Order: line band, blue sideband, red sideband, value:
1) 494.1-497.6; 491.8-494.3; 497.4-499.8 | -0.04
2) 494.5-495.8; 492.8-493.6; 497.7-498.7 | -0.02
